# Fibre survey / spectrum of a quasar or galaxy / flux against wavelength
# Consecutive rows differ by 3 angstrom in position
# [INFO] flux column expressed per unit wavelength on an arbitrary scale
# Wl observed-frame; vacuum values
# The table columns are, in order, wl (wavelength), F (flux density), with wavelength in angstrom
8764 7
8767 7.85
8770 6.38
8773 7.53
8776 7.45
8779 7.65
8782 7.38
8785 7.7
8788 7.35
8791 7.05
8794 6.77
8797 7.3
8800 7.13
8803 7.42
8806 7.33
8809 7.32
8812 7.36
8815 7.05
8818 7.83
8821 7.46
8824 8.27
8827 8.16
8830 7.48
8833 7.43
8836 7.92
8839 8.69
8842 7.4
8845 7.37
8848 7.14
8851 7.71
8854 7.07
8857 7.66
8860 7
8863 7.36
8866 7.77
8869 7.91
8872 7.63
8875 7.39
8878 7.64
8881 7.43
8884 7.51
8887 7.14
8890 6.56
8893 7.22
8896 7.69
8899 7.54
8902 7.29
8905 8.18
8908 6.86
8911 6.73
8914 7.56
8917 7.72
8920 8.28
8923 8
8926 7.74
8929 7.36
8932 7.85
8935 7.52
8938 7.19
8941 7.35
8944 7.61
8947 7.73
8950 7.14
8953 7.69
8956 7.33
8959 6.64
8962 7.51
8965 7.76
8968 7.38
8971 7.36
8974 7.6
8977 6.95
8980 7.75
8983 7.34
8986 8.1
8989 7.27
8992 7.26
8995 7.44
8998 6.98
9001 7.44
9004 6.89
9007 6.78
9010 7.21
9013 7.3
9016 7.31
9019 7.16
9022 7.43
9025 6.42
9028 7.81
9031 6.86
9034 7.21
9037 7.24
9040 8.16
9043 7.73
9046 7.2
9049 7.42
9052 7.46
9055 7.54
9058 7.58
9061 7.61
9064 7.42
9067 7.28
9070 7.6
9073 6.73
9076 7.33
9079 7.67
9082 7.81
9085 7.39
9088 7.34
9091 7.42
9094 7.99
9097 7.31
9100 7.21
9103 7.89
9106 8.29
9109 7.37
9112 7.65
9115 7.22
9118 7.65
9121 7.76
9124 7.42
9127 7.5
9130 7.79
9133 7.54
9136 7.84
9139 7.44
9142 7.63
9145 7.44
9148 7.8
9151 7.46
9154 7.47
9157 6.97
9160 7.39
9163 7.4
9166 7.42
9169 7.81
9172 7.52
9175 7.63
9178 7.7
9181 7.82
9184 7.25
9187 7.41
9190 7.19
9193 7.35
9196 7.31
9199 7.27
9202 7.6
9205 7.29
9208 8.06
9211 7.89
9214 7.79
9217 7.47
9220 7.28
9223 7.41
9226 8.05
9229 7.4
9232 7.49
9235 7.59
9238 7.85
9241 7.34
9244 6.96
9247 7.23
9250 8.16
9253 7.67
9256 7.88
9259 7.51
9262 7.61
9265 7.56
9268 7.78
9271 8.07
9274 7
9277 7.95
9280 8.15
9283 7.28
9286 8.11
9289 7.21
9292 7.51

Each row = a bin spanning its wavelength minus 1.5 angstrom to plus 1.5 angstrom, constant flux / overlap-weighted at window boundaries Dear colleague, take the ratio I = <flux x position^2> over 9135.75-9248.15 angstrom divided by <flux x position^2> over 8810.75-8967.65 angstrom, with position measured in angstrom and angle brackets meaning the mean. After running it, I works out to 1.1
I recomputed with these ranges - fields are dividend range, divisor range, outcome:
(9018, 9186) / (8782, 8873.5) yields 1.06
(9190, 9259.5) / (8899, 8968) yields 1.07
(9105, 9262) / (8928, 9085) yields 1.06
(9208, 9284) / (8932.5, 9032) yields 1.10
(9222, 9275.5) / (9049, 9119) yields 1.05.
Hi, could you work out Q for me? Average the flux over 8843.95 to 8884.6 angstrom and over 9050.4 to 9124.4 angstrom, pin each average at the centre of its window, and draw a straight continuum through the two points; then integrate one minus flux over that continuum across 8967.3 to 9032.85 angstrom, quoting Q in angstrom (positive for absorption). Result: 2.0 angstrom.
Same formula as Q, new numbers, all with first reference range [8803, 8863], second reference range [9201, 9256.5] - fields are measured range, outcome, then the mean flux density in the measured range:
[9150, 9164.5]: 0.5 angstrom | 7.33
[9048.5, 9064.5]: 0.1 angstrom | 7.52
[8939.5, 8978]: 0.9 angstrom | 7.39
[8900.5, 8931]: -0.1 angstrom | 7.58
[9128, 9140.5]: -0.1 angstrom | 7.65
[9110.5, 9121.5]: 0.0 angstrom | 7.55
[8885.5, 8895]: 0.7 angstrom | 7.01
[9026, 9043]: 0.3 angstrom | 7.45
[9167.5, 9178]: -0.1 angstrom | 7.66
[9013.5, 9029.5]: 0.7 angstrom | 7.23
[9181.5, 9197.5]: 0.5 angstrom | 7.33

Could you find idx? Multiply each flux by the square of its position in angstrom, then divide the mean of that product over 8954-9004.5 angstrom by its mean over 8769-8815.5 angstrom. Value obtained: 1.06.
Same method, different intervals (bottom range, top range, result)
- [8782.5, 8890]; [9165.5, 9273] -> 1.10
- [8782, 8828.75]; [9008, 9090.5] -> 1.05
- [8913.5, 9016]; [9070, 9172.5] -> 1.05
